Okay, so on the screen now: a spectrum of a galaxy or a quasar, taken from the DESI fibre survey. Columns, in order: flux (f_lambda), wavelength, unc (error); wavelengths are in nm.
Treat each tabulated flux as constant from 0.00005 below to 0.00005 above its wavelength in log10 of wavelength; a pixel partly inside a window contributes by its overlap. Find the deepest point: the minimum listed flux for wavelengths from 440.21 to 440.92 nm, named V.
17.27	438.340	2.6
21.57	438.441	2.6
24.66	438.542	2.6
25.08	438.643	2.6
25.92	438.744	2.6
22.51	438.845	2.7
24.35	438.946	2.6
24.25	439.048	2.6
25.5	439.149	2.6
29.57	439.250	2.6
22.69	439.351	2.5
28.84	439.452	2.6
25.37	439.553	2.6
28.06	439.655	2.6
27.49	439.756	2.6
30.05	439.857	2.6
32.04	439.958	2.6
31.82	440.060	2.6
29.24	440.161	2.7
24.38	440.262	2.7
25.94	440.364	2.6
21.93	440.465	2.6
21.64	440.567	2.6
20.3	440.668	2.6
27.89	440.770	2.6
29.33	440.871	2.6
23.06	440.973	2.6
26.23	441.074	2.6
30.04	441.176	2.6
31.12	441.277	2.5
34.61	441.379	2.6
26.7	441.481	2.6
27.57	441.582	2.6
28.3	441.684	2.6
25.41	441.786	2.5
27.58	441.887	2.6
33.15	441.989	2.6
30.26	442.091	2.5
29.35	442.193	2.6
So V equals 20.3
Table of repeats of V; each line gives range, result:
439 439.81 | 22.69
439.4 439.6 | 25.37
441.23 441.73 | 26.7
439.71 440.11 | 27.49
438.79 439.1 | 22.51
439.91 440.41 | 24.38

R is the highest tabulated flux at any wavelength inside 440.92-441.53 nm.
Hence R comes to 34.61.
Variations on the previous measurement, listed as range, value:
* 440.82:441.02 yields 29.33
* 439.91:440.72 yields 32.04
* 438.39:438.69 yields 25.08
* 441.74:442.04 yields 33.15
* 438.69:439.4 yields 29.57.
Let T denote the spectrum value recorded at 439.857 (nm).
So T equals 30.05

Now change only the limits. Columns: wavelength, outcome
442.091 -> 30.26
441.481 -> 26.7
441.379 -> 34.61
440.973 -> 23.06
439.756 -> 27.49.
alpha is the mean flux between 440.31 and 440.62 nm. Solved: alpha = 23.1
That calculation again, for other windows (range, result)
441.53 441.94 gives 27.3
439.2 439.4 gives 26.2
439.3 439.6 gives 25.7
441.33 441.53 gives 30.6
